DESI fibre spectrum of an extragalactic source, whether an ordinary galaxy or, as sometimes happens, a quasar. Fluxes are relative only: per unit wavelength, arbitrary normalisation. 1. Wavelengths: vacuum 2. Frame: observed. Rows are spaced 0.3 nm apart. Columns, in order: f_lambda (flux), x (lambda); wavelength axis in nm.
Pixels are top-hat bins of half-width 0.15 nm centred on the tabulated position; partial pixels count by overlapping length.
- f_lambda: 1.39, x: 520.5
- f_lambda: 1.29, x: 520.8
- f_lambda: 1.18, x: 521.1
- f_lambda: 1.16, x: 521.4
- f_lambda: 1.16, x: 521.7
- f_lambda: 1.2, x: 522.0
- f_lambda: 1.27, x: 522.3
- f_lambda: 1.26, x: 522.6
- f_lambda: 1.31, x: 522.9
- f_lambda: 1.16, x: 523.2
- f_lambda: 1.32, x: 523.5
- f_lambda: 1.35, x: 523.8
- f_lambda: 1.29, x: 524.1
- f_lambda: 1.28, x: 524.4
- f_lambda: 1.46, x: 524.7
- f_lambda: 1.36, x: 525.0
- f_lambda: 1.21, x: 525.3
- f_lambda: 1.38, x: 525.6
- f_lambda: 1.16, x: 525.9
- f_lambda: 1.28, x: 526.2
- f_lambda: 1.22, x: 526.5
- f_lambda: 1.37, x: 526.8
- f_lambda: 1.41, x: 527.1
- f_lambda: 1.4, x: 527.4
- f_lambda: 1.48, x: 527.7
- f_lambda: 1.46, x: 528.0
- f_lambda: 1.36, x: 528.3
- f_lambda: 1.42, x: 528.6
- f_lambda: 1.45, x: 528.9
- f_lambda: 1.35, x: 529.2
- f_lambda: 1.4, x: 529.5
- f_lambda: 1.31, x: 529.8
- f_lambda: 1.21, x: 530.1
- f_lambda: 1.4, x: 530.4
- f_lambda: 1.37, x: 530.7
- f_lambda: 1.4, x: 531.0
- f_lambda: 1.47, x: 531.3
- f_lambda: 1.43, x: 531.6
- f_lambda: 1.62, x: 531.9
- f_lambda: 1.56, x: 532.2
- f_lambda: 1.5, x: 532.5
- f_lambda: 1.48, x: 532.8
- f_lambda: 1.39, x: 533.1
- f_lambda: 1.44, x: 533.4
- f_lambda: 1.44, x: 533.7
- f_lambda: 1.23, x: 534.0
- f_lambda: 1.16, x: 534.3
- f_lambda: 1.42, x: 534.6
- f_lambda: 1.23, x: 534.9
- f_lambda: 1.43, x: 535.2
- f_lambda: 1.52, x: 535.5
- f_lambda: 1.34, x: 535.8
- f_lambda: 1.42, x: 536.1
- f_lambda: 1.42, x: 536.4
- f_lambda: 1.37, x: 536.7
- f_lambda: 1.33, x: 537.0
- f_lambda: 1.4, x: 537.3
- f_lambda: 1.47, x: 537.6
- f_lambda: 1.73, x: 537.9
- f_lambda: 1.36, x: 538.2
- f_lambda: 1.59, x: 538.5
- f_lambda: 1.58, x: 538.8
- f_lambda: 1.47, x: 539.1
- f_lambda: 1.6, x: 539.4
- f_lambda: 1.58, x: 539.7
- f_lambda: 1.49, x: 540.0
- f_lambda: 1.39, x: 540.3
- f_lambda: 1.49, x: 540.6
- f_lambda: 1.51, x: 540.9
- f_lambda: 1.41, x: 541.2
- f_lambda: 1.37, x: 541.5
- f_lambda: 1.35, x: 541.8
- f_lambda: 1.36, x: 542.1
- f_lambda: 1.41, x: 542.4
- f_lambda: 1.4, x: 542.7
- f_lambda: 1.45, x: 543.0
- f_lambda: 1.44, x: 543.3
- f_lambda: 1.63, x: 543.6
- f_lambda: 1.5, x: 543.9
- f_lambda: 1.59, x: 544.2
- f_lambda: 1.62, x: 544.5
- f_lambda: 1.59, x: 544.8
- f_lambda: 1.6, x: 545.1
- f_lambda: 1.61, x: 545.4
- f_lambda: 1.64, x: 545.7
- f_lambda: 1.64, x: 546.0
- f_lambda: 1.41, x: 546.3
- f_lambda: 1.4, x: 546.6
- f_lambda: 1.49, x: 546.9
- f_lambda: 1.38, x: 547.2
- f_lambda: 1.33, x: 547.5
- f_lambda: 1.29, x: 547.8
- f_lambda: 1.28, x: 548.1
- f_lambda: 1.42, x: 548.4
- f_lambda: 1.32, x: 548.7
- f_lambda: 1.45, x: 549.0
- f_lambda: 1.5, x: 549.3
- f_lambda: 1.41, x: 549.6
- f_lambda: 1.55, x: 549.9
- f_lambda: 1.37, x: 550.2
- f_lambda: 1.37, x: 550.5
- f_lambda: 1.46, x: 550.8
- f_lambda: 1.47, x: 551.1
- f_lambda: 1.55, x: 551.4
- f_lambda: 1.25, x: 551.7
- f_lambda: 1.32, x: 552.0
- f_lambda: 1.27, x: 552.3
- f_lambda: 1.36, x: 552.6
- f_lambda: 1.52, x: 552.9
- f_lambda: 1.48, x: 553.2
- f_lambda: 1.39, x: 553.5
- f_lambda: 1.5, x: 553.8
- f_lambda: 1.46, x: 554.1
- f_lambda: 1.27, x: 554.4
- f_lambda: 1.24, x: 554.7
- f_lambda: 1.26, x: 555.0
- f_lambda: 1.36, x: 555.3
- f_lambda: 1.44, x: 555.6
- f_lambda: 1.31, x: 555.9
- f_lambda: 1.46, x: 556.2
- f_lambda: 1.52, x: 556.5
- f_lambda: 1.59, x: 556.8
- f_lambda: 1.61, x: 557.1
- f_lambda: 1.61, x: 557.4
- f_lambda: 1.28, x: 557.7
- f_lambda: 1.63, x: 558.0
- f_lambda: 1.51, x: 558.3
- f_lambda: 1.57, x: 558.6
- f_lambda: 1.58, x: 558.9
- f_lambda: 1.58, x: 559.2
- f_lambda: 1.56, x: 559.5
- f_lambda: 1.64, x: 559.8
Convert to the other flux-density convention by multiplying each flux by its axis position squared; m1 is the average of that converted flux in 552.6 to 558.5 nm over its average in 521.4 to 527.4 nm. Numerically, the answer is 1.26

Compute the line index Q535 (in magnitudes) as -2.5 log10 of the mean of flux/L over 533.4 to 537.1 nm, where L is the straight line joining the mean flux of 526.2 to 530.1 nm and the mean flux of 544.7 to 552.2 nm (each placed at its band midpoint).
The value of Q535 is 0.028 mag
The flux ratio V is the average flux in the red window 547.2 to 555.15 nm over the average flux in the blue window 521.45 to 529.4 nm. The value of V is 1.05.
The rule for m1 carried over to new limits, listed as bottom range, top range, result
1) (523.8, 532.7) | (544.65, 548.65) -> 1.14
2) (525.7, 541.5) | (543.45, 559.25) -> 1.10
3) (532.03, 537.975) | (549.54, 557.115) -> 1.07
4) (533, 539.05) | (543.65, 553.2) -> 1.07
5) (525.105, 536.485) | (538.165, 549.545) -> 1.12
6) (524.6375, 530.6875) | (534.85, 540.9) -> 1.13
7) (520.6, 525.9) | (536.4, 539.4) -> 1.23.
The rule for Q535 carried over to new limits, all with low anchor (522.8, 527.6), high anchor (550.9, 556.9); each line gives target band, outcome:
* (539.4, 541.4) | -0.097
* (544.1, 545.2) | -0.168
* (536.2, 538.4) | -0.073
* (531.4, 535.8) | -0.062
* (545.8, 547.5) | -0.061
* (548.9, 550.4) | -0.051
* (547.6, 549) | 0.034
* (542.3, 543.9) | -0.080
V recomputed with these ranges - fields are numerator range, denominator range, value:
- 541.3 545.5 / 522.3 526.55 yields 1.16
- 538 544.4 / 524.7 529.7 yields 1.09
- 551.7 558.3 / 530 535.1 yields 1.02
